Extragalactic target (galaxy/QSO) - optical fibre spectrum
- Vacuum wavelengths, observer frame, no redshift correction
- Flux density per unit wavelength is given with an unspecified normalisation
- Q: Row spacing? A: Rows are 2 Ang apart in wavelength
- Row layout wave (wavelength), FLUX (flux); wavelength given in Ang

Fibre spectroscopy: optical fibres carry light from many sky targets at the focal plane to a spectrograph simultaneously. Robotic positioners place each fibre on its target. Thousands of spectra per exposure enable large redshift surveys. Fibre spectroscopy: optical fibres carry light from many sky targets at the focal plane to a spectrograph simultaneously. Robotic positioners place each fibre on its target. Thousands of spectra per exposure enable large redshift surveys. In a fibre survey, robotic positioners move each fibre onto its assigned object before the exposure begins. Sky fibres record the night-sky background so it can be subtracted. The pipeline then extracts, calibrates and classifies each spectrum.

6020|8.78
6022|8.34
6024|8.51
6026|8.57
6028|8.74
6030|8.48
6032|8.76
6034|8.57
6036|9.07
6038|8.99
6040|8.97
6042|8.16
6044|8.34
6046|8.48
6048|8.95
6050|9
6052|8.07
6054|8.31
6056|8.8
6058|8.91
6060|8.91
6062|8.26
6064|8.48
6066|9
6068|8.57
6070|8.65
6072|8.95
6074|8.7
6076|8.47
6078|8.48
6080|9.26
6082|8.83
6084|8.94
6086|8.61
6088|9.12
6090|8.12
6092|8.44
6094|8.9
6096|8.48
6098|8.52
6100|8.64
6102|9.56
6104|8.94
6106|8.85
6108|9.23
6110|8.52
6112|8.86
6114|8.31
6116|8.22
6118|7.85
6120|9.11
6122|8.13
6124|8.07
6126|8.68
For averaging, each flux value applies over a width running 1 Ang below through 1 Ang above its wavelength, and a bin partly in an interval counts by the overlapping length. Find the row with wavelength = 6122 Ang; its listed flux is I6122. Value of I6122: 8.13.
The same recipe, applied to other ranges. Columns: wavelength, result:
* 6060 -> 8.91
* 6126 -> 8.68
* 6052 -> 8.07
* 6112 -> 8.86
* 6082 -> 8.83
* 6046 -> 8.48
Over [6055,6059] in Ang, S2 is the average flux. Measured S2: 8.86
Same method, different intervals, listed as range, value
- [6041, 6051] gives 8.59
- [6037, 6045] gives 8.62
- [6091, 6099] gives 8.59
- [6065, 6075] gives 8.77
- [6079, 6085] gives 9.01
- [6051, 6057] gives 8.39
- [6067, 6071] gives 8.61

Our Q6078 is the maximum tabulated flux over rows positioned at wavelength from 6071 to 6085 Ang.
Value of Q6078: 9.26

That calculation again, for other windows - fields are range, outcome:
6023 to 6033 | 8.76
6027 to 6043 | 9.07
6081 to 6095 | 9.12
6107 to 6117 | 9.23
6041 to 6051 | 9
